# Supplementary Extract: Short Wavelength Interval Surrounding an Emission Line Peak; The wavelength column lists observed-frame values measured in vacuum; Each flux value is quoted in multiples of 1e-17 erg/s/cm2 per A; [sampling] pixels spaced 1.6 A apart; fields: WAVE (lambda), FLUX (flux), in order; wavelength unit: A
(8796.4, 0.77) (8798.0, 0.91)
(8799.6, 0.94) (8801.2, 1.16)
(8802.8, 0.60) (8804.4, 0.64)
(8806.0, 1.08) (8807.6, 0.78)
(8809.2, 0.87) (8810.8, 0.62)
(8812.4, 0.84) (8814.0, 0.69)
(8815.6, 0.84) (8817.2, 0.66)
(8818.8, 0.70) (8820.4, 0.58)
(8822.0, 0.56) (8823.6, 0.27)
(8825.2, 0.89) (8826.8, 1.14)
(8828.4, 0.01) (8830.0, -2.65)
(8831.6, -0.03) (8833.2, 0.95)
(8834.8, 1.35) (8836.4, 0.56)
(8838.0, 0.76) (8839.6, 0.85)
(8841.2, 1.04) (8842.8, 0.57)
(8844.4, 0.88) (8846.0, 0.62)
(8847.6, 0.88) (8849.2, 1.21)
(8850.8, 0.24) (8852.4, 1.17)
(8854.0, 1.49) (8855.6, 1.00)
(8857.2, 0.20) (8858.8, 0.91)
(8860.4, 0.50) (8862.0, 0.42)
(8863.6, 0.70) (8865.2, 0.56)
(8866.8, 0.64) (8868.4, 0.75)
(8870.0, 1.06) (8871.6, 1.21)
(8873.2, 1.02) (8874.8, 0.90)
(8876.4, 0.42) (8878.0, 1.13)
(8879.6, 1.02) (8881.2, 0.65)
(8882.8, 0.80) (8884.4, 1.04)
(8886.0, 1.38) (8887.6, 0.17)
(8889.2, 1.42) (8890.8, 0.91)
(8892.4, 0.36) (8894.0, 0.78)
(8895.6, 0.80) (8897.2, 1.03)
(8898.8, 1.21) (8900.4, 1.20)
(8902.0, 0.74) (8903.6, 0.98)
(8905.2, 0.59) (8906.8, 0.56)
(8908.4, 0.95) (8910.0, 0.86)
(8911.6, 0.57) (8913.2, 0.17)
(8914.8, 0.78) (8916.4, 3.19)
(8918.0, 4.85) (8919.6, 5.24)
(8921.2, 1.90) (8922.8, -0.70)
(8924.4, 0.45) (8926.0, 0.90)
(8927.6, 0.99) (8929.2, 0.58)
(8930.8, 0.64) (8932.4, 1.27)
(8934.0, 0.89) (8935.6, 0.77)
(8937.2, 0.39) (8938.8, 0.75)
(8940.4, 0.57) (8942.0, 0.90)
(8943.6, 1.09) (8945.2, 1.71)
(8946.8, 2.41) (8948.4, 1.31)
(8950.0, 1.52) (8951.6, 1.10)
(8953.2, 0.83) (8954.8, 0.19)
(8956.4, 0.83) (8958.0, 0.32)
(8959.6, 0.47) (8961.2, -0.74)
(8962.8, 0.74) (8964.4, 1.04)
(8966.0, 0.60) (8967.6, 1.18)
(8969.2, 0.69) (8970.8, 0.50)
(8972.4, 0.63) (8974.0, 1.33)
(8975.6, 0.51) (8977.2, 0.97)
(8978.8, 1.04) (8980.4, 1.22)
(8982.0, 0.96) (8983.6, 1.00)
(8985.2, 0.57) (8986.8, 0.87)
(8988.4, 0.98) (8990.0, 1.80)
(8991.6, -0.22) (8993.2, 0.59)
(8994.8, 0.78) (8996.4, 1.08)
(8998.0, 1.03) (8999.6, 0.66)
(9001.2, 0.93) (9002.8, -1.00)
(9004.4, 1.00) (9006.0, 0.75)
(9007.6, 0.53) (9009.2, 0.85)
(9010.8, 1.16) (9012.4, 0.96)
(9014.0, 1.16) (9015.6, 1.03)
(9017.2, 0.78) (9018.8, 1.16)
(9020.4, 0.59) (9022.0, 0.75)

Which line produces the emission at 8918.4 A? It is Halpha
